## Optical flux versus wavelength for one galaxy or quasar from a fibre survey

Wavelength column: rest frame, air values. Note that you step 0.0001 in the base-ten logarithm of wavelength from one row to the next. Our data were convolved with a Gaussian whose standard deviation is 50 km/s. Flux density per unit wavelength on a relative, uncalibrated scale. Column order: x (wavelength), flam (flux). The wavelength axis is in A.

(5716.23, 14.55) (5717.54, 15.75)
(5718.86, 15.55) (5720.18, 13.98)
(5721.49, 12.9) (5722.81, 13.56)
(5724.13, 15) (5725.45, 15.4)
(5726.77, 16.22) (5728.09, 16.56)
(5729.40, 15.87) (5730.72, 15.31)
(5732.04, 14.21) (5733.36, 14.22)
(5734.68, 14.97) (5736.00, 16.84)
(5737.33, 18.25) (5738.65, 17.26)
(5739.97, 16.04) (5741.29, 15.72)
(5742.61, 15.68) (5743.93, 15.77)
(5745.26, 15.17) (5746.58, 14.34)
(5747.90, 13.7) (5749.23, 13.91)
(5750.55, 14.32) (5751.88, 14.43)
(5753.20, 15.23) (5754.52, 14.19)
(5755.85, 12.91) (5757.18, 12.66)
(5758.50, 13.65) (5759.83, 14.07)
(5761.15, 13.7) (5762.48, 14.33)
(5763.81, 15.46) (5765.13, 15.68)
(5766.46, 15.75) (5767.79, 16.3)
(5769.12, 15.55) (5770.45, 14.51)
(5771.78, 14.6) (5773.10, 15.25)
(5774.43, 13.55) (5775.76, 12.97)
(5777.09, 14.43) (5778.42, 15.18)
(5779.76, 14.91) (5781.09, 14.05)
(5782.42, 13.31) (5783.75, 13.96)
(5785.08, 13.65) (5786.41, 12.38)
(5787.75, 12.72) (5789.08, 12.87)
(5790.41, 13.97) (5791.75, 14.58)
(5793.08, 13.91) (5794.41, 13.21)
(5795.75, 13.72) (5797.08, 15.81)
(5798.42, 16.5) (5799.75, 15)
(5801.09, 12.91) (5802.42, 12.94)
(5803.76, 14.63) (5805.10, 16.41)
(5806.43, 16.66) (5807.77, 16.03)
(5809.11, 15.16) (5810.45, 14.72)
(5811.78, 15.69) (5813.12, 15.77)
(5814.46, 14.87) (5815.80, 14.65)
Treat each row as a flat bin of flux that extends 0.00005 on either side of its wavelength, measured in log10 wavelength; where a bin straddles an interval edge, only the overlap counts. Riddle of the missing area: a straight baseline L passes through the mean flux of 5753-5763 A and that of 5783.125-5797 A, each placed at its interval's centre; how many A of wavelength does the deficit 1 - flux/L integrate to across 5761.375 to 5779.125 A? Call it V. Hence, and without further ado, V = -1.5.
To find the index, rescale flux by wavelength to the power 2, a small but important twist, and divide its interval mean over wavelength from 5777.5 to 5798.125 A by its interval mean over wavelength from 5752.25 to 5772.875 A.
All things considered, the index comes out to 0.96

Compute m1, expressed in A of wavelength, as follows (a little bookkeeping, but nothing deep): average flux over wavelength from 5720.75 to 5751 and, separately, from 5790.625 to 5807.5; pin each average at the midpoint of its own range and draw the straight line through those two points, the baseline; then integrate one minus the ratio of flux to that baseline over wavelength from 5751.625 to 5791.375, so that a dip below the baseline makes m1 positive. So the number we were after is 2.0 A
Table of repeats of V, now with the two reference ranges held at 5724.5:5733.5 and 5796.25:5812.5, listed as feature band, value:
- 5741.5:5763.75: 1.5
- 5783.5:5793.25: 1.1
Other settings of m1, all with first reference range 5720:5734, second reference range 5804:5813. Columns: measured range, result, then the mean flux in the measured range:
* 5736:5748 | -0.7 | 15.9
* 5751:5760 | 0.8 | 13.9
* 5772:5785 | 1.0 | 14.2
